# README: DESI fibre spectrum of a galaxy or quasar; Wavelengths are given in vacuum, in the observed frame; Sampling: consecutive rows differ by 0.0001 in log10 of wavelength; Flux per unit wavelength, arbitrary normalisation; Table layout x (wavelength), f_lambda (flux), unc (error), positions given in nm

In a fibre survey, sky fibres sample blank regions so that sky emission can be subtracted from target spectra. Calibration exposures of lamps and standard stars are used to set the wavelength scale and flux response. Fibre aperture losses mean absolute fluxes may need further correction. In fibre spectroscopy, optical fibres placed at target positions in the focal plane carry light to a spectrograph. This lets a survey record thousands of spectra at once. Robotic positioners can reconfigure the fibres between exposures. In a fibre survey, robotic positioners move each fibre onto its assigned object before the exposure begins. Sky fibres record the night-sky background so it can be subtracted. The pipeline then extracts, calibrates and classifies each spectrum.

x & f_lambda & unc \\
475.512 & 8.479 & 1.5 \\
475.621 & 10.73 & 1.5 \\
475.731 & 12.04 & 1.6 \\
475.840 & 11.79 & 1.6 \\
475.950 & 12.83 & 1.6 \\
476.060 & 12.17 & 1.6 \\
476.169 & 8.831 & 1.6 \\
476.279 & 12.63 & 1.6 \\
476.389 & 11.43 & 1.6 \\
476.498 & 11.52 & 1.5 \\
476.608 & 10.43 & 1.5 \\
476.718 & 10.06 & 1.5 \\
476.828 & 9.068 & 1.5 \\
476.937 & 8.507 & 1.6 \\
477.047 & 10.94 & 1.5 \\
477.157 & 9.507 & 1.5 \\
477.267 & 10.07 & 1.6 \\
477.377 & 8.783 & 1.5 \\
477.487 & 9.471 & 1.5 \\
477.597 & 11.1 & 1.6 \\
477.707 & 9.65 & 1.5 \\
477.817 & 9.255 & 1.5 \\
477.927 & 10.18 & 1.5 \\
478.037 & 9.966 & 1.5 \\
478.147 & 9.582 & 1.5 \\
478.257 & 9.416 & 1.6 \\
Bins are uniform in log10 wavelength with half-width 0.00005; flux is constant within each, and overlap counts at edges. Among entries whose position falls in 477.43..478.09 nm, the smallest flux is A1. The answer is 9.255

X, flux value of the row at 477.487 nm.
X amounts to 9.471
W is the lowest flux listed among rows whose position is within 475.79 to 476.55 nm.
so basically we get 8.831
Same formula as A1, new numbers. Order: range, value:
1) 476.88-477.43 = 8.507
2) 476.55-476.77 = 10.06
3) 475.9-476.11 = 12.17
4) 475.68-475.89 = 11.79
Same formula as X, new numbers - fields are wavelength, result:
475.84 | 11.79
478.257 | 9.416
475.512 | 8.479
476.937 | 8.507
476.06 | 12.17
